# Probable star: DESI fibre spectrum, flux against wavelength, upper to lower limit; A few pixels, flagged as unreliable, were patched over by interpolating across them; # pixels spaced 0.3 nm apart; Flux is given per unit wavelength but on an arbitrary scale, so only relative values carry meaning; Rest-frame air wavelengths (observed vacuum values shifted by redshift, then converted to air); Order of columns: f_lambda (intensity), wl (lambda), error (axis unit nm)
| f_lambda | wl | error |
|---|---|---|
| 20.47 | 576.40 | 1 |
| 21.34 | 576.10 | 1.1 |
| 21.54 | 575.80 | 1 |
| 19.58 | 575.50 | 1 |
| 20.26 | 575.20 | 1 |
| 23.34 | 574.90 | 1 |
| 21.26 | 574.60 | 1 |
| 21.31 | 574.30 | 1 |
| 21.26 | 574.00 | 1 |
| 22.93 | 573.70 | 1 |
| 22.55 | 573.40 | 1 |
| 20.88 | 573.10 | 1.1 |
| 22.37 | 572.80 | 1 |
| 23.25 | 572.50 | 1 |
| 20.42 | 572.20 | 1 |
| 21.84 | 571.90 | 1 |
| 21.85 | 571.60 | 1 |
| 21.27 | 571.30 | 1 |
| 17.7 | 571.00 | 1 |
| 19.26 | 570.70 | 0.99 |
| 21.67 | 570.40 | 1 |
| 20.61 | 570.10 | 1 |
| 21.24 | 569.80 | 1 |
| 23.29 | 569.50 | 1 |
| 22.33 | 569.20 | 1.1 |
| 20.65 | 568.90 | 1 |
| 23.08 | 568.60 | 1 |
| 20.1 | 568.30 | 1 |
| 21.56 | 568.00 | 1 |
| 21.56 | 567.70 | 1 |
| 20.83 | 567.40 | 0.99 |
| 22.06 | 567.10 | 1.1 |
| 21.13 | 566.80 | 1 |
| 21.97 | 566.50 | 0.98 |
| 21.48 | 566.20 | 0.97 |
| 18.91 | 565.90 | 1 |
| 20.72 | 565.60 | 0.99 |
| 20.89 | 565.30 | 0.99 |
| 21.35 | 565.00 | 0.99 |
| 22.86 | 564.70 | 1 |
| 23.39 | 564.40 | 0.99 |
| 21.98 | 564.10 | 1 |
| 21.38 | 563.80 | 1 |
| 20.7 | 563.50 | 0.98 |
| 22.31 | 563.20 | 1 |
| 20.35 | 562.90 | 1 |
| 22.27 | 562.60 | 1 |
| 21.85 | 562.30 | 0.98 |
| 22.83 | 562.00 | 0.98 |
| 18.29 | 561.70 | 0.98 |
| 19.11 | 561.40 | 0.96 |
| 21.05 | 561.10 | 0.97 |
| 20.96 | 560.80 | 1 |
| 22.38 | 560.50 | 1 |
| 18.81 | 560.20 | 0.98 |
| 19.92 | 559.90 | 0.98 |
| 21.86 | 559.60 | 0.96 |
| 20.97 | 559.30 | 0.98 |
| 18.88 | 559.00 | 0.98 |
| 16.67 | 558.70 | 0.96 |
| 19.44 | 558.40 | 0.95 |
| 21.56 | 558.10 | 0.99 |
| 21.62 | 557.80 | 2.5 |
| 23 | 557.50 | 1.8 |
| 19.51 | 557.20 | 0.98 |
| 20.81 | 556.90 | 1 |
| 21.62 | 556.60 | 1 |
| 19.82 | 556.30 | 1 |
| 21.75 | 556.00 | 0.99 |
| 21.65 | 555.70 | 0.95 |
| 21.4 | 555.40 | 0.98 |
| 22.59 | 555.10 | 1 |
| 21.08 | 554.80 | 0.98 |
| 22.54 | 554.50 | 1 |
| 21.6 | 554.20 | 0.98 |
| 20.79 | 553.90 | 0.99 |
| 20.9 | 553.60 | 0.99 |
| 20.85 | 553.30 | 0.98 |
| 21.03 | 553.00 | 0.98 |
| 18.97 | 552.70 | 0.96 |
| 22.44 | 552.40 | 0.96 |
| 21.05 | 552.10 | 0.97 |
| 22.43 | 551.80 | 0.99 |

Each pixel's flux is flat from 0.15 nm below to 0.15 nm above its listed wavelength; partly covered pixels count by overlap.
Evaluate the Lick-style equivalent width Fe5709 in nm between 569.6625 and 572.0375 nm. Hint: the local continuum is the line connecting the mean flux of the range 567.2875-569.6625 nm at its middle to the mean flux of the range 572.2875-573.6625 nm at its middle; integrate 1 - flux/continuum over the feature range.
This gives 0.14 nm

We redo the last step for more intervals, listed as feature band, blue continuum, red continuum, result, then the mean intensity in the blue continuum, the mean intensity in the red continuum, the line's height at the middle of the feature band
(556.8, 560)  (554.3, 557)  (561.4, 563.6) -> 0.14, 21.5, 21.1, 21.3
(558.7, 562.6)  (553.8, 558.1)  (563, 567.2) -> 0.18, 21.4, 21.5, 21.5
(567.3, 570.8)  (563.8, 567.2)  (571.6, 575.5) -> 0.04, 21.5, 21.7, 21.6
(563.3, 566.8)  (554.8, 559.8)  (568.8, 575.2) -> -0.04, 20.8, 21.5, 21.2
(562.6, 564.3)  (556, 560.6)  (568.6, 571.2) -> -0.06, 20.5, 21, 20.7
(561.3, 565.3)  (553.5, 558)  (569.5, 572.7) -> -0.04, 21.4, 21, 21.2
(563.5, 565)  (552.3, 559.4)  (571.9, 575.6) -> -0.06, 20.9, 21.7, 21.2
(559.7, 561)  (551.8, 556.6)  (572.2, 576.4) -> 0.05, 21.3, 21.6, 21.4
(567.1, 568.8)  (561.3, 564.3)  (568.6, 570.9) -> -0.01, 21.2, 21.3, 21.3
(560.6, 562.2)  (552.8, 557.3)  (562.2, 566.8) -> 0.06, 21.2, 21.5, 21.4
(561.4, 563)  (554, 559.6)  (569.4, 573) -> 0.01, 20.9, 21.2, 21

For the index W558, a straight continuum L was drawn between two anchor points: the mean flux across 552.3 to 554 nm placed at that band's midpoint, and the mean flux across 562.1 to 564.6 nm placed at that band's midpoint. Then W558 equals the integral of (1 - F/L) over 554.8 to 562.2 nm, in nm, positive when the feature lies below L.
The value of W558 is 0.21 nm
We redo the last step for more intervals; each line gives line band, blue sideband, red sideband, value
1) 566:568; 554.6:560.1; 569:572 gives -0.04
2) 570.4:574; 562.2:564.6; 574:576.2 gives 0.01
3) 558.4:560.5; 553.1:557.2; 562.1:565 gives 0.18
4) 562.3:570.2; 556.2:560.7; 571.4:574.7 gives -0.12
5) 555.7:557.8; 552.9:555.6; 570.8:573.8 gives 0.03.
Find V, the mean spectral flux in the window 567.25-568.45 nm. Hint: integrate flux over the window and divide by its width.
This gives 21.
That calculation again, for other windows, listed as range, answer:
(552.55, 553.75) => 20.4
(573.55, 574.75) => 21.7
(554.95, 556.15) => 21.8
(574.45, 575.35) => 21.6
